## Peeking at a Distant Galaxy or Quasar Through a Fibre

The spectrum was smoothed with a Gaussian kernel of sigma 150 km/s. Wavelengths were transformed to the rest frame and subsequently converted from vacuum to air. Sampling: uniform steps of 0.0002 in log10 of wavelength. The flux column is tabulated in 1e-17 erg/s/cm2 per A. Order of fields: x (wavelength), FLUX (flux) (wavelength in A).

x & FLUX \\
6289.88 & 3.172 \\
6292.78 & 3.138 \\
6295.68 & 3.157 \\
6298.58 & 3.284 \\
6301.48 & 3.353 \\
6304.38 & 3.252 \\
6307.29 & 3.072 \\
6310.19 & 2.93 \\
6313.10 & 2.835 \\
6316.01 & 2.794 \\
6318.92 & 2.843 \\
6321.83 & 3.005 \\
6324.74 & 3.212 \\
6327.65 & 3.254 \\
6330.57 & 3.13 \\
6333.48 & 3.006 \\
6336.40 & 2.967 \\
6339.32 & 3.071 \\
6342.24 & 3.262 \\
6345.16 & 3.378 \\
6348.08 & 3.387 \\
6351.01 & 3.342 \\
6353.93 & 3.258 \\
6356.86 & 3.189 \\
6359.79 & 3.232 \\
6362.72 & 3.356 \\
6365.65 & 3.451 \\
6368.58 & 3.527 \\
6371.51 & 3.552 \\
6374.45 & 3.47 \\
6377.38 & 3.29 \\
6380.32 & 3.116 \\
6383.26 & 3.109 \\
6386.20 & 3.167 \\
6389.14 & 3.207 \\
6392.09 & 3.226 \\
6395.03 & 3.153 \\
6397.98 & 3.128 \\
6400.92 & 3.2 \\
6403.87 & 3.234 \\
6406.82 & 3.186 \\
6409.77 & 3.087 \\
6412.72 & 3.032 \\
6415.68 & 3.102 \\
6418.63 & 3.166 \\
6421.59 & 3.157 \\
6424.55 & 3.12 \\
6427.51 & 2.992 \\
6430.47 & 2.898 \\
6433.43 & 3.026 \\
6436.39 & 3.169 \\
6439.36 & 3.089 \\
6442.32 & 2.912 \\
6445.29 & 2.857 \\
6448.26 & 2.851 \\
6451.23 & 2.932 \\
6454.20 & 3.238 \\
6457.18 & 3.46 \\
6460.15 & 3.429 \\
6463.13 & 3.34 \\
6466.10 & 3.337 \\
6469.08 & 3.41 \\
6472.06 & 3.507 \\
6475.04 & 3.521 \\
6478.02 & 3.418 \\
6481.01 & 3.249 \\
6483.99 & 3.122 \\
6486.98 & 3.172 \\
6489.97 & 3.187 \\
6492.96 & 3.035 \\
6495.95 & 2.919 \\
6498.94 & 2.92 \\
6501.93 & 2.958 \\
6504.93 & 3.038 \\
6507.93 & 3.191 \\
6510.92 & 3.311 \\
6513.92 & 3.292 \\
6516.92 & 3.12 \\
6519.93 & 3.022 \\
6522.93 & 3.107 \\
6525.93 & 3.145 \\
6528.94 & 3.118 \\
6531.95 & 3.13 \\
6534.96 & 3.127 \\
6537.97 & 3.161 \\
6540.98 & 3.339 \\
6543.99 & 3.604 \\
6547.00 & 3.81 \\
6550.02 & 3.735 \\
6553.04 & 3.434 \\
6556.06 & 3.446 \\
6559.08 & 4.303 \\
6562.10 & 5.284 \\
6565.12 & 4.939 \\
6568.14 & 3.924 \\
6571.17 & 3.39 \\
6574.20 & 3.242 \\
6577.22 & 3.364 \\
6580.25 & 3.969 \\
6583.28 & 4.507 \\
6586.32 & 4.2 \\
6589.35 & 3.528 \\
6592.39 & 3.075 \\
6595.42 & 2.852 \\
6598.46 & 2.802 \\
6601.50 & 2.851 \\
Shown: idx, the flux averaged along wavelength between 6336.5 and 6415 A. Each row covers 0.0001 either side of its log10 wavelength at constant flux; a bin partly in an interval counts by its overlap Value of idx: 3.25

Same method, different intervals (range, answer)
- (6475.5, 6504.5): 3.12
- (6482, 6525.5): 3.1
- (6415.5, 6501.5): 3.16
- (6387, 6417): 3.16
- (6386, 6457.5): 3.1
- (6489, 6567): 3.42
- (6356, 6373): 3.39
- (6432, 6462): 3.1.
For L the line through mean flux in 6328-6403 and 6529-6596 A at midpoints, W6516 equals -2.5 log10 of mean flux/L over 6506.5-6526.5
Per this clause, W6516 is 0.14 mag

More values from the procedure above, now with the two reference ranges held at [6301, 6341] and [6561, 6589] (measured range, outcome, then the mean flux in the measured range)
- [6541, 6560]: 0.08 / 3.67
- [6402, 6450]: 0.13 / 3.06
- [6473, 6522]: 0.18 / 3.16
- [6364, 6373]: -0.09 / 3.51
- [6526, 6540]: 0.23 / 3.14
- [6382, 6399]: 0.05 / 3.17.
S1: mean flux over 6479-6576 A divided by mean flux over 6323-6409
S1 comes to 1.0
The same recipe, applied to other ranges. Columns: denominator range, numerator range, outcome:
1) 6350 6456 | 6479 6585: 1.09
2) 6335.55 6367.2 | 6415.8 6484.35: 0.97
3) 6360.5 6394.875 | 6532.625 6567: 1.15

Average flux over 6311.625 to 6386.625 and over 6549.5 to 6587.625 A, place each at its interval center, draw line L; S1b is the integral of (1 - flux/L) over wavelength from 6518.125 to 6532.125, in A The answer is 2.7 A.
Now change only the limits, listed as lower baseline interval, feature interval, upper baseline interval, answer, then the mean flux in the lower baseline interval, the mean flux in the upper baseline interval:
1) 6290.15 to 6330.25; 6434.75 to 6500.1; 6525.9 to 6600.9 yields 4.4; 3.09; 3.62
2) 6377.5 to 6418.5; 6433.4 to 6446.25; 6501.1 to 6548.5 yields 0.7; 3.15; 3.22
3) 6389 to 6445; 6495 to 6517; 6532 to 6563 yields 2.5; 3.1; 3.67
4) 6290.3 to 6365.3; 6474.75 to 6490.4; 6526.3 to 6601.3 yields 0.9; 3.15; 3.62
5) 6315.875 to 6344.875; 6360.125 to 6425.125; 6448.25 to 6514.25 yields -2.0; 3.08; 3.22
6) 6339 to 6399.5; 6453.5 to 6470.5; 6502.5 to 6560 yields -0.4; 3.28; 3.32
